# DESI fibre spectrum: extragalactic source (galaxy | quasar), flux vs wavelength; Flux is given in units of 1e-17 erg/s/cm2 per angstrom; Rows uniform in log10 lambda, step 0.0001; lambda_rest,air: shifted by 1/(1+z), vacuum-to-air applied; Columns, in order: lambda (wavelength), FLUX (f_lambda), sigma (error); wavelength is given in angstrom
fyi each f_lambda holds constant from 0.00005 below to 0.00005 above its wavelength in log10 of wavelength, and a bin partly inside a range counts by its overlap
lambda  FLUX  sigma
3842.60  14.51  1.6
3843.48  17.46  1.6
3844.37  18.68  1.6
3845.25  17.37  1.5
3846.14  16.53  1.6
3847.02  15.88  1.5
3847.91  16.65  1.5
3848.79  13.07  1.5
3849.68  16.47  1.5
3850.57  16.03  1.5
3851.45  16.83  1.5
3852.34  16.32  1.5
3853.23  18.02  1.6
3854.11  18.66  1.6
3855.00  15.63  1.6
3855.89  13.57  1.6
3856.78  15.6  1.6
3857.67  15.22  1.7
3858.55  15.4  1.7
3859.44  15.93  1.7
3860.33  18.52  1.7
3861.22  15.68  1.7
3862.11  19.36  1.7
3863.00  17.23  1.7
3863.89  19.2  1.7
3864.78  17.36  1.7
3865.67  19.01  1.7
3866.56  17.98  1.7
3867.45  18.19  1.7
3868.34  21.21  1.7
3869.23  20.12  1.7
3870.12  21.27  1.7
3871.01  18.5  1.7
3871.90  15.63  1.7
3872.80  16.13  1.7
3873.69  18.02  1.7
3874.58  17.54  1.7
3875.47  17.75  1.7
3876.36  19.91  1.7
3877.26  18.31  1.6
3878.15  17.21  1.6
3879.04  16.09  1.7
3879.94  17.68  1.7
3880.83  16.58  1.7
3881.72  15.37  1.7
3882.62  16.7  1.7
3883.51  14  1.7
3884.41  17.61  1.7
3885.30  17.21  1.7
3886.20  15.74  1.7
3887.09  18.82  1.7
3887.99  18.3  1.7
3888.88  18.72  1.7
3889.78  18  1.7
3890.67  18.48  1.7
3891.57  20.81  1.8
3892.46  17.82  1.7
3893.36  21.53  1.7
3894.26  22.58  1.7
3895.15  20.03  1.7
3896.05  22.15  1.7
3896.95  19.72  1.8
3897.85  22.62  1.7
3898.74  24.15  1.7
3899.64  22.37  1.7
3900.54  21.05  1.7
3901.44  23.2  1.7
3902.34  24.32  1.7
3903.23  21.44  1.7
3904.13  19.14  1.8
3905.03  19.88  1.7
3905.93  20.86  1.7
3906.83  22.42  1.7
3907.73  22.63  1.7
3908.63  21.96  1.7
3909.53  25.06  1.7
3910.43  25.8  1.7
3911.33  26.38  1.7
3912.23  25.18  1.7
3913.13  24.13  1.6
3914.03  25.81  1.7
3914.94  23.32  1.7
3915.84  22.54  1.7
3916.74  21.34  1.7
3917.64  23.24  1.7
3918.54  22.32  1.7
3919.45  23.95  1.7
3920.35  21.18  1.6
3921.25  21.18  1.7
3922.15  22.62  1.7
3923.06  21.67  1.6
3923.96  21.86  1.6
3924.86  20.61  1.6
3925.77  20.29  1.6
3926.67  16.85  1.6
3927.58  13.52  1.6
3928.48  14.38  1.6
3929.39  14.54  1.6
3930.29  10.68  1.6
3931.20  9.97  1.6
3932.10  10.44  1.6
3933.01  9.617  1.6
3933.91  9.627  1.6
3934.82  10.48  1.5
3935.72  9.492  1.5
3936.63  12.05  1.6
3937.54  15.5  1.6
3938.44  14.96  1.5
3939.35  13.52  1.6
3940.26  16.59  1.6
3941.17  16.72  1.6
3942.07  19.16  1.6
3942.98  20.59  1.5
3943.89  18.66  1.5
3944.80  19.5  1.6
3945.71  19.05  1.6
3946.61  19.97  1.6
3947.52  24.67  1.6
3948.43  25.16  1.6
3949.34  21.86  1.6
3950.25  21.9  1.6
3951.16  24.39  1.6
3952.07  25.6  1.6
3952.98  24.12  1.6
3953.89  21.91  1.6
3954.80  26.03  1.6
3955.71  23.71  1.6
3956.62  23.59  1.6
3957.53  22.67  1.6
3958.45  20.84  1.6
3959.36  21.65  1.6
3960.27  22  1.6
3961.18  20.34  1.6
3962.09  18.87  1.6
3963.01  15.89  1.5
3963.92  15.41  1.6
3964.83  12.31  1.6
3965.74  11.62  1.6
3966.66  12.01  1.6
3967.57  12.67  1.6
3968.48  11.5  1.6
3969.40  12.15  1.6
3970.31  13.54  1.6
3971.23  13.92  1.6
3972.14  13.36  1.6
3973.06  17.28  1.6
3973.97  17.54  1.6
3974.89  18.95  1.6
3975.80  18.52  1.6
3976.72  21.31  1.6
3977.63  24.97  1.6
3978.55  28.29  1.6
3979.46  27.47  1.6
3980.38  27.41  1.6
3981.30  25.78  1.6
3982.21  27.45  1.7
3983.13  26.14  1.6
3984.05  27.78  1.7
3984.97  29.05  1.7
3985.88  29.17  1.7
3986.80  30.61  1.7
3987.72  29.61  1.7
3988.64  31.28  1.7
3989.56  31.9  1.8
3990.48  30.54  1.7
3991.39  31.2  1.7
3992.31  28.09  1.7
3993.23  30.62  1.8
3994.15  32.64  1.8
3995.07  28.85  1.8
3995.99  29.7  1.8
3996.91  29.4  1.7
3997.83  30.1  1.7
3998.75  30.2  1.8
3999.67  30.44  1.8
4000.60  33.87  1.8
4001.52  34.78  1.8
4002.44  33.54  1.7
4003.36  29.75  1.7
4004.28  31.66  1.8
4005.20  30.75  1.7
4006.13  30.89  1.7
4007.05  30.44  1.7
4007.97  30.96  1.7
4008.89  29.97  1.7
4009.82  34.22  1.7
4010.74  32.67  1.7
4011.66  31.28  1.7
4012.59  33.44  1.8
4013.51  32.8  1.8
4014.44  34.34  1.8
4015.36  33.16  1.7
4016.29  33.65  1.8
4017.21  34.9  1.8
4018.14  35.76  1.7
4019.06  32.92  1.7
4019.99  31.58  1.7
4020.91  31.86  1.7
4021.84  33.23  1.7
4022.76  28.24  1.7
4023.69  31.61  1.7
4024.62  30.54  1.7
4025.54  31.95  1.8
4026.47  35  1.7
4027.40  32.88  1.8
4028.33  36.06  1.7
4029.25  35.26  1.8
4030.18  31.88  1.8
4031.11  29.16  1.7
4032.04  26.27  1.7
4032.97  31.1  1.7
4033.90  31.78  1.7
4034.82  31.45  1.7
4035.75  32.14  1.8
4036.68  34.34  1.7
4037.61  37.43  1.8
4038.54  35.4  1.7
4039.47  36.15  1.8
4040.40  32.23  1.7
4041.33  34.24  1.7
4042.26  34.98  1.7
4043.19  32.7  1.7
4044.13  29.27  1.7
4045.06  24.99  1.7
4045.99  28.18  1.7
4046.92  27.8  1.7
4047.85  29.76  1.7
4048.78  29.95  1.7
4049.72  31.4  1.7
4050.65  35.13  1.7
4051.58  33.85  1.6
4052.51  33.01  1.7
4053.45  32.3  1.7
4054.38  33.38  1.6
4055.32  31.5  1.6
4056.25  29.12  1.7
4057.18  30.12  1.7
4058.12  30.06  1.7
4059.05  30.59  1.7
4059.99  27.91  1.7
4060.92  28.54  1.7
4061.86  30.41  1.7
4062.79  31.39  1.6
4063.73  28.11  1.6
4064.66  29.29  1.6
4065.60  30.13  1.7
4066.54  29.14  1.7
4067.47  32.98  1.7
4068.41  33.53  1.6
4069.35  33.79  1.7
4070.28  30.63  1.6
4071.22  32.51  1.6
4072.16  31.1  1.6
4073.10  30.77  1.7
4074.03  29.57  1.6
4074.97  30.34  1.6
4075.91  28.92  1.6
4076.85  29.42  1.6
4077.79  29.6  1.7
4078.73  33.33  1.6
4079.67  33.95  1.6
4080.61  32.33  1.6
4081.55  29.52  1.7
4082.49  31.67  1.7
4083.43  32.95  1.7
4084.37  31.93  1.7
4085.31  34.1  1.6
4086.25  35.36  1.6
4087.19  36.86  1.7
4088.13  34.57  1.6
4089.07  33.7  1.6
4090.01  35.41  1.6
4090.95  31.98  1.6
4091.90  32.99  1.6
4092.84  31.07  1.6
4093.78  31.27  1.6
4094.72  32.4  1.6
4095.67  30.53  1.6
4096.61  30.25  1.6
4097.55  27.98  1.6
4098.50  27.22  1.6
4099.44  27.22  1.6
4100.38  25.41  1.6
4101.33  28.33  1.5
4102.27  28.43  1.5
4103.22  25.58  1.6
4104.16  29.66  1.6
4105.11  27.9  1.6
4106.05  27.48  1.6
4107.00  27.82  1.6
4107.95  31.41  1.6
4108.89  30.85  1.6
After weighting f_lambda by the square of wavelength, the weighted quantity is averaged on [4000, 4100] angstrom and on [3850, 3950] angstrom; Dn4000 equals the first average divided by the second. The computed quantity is 1.8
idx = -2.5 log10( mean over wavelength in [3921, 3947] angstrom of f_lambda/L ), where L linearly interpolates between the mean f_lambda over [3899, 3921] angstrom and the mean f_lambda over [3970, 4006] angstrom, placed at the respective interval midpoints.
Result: 0.45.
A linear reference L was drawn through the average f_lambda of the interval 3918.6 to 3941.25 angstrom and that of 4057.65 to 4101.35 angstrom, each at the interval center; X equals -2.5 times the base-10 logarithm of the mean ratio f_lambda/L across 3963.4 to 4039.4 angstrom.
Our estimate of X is -0.209 mag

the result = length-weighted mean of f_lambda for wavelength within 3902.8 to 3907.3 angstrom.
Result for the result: 20.7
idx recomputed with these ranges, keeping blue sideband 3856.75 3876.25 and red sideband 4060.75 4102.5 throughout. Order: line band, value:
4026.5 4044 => -0.17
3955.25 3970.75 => 0.36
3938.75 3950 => 0.16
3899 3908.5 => -0.08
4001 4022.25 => -0.21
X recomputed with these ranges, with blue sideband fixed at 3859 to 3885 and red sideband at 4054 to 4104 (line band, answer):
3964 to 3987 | 0.20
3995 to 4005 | -0.20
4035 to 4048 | -0.13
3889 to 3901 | -0.09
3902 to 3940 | 0.10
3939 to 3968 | 0.16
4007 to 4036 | -0.19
